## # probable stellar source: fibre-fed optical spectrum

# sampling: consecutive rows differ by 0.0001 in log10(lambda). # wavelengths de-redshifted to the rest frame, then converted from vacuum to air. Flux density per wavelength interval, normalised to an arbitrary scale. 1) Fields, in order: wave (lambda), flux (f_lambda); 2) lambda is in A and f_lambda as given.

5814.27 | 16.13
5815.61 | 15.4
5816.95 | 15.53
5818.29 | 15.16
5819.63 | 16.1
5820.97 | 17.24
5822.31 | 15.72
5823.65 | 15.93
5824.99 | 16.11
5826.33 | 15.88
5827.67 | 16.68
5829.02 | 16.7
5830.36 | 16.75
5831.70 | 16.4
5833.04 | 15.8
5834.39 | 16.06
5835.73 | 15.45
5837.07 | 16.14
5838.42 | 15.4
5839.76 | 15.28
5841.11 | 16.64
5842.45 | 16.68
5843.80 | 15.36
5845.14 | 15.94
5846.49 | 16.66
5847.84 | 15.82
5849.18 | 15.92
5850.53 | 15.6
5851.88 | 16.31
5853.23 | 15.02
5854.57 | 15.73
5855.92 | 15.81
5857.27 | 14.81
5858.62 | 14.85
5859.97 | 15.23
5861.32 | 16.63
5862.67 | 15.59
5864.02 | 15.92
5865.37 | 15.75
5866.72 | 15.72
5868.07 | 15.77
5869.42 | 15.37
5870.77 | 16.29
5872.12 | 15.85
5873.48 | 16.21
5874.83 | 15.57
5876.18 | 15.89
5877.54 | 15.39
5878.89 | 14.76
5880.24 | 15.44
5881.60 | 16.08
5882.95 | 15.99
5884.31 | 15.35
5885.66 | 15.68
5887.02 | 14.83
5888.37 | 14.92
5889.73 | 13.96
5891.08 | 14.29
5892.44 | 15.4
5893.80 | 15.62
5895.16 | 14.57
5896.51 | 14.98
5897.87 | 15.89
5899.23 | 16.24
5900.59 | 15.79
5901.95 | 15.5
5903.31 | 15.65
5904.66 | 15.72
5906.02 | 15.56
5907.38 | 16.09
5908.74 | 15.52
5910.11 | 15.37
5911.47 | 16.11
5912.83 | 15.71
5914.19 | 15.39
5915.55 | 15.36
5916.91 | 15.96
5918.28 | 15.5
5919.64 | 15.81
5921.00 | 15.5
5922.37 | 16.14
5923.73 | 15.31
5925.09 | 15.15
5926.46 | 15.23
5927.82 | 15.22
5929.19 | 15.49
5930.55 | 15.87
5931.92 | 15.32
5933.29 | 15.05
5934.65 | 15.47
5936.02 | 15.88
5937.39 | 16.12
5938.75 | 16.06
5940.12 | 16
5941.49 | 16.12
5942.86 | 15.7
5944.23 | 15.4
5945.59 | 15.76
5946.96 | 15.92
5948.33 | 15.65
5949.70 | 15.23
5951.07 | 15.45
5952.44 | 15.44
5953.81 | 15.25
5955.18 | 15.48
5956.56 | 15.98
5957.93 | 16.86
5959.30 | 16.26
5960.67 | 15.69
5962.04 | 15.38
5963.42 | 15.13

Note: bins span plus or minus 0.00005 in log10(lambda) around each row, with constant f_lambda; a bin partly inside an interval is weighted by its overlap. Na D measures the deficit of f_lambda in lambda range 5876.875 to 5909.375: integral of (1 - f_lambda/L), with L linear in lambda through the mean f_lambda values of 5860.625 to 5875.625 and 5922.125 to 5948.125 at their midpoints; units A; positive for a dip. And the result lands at 0.8 A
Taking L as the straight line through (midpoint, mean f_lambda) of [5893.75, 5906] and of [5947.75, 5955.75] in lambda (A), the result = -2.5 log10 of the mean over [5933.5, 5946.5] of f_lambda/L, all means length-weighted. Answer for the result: -0.03 mag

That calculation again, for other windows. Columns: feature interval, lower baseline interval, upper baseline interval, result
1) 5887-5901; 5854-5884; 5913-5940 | 0.03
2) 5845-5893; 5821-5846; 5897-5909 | 0.03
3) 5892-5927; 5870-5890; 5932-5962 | 0.00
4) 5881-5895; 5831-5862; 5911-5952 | 0.04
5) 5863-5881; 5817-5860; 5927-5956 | 0.01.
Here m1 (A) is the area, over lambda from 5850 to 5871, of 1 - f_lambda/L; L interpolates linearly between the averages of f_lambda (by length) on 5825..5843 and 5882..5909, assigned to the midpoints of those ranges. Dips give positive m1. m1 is 0.2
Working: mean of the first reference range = 16.1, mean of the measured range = 15.6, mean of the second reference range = 15.4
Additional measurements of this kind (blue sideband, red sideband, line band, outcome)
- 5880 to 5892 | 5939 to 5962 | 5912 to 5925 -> -0.1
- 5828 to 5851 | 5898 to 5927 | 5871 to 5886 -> 0.2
